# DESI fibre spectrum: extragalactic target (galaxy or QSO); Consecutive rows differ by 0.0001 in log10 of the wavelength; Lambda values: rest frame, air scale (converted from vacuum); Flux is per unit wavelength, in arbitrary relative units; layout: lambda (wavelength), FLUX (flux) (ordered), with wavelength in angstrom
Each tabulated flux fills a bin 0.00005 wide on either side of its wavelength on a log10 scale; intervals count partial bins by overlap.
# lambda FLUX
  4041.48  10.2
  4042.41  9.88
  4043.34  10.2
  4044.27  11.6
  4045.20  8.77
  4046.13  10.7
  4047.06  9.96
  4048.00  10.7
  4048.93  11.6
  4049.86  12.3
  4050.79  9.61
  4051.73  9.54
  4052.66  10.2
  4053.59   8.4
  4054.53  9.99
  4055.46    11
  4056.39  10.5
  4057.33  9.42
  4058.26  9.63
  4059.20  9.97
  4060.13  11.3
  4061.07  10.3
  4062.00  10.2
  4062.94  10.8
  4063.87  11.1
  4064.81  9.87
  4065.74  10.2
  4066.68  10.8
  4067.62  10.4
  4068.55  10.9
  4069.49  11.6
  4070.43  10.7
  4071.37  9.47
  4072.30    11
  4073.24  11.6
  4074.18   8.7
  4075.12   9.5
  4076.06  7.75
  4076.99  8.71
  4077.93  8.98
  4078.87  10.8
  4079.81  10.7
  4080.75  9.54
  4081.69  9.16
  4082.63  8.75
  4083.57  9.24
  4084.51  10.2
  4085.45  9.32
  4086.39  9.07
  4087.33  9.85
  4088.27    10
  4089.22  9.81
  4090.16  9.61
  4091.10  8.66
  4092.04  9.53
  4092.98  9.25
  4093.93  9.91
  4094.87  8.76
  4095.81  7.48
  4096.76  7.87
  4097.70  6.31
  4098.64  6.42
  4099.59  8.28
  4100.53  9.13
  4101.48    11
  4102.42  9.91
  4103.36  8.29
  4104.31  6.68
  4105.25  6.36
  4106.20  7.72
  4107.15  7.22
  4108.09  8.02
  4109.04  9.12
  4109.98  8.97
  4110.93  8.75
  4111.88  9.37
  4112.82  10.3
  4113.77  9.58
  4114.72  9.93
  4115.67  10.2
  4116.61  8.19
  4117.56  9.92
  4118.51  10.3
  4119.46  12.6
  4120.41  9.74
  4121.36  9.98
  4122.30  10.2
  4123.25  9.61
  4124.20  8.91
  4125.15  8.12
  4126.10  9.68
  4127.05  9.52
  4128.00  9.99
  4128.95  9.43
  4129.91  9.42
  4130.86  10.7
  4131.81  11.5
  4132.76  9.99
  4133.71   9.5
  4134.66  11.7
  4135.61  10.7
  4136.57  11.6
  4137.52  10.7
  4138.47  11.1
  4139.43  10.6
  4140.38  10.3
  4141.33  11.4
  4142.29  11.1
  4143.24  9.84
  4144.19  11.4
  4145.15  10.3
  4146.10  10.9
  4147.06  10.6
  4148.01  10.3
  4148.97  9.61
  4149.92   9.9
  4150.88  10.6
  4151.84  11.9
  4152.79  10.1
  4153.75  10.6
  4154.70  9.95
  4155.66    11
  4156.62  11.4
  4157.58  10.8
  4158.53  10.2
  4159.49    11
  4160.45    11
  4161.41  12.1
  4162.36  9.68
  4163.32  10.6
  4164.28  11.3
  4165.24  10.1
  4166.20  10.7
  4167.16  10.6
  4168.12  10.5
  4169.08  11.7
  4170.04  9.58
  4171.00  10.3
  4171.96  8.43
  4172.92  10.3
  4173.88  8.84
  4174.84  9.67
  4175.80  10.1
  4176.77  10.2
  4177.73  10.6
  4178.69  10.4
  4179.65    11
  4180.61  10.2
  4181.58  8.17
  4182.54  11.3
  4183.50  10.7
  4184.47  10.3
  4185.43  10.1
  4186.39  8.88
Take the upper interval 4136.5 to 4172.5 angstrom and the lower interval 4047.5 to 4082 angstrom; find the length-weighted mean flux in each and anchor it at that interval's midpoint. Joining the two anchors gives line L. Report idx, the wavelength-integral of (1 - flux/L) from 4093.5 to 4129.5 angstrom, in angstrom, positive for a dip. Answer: 4.9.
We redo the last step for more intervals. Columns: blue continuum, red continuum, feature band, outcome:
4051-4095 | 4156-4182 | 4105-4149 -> 1.0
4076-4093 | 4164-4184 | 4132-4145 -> -1.1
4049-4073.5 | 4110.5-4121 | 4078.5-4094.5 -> 0.9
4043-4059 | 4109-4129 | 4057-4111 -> 3.3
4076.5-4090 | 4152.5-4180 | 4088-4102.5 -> 1.3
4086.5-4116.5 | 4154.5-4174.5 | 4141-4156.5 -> -0.9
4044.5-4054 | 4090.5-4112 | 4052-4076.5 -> -1.3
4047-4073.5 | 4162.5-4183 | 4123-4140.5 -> 0.2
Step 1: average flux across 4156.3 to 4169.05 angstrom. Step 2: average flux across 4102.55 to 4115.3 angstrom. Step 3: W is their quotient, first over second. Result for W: 1.26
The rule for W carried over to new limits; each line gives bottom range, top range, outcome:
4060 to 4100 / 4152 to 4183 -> 1.09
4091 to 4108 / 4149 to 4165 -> 1.30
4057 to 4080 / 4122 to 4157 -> 1.02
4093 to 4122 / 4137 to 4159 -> 1.20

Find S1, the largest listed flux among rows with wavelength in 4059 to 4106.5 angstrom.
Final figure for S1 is 11.6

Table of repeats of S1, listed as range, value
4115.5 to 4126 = 12.6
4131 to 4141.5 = 11.7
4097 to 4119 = 11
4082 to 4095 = 10.2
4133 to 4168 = 12.1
